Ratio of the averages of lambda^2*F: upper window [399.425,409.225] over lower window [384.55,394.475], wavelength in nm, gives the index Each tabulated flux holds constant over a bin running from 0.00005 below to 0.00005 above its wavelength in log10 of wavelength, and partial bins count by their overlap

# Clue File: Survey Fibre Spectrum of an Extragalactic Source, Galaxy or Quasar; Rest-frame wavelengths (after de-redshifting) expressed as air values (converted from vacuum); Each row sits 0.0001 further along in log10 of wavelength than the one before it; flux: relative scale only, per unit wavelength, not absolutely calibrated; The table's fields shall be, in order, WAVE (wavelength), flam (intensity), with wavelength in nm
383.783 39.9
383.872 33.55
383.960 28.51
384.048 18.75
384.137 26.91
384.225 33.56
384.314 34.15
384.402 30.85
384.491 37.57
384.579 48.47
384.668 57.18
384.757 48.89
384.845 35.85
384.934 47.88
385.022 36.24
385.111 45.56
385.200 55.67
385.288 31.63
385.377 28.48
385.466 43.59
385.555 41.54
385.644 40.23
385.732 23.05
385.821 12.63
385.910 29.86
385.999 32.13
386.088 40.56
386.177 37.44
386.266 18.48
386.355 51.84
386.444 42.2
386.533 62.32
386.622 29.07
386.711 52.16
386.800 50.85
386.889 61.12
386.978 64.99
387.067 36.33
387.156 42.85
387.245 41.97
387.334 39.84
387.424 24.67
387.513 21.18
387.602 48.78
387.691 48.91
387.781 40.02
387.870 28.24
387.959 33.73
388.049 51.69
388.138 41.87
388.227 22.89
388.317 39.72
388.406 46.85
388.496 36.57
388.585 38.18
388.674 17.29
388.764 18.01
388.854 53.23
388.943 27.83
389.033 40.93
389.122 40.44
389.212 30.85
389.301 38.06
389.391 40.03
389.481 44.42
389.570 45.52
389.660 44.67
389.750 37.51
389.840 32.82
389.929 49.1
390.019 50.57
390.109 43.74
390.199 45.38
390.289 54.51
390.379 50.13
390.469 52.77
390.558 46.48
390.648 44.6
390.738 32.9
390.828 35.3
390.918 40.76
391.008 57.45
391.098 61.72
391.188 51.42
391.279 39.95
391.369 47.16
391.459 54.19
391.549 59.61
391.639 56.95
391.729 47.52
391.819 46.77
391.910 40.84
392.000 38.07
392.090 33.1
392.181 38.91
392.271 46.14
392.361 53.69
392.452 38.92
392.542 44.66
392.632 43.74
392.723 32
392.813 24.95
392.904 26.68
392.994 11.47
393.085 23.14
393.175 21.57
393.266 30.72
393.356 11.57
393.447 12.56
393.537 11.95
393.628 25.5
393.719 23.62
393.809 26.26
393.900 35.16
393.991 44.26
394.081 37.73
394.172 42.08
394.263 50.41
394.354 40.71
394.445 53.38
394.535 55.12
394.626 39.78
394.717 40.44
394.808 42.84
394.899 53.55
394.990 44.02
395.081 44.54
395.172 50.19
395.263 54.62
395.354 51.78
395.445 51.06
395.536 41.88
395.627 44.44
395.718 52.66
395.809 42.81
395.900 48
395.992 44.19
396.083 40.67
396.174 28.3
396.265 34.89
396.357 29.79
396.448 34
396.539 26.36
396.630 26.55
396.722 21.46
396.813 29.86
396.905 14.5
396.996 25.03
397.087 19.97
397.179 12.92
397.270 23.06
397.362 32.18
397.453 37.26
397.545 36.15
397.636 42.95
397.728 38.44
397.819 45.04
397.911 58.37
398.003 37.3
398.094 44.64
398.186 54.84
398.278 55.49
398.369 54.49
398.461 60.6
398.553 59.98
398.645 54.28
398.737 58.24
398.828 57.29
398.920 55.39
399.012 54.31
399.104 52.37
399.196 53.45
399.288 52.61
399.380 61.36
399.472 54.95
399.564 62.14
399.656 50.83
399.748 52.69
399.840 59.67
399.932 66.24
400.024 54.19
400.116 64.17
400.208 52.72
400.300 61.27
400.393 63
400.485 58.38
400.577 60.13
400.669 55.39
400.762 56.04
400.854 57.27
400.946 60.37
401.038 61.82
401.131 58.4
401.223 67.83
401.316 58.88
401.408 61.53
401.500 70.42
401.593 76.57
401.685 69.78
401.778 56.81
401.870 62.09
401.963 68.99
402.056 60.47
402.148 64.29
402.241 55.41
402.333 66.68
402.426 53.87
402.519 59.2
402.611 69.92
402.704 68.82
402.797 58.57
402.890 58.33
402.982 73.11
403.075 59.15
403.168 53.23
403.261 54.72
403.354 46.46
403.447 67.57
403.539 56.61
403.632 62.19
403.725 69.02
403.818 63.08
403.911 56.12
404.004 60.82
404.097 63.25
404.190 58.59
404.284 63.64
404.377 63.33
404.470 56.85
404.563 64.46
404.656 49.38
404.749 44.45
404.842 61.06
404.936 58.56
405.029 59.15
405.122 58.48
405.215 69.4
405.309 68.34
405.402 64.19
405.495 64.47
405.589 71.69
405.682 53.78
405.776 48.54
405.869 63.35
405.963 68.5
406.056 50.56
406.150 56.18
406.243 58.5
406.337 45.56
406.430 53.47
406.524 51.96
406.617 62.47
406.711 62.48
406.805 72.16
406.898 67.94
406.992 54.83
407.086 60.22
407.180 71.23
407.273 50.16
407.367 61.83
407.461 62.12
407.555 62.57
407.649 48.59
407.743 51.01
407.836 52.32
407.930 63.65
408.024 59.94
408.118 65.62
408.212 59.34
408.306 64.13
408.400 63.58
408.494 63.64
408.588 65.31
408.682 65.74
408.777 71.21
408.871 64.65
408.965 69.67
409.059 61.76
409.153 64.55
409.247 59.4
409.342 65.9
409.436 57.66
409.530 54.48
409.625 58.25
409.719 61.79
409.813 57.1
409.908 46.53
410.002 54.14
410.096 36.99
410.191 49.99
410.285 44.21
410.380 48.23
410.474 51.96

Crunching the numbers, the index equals 1.7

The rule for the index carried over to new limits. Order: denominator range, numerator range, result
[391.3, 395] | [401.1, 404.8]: 1.70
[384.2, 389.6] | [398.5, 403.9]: 1.65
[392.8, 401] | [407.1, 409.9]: 1.50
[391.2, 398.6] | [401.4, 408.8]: 1.65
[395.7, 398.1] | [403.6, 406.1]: 1.85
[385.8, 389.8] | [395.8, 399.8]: 1.16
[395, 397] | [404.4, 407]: 1.62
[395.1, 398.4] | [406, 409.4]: 1.67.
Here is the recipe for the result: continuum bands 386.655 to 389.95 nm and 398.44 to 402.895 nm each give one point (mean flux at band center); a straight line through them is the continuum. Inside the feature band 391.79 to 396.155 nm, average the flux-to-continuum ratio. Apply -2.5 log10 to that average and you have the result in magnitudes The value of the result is 0.27 mag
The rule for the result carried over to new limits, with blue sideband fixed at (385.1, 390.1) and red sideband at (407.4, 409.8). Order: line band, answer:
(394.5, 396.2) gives 0.032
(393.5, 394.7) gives 0.221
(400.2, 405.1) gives -0.108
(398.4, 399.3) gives -0.099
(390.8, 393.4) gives 0.096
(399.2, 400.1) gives -0.106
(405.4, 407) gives -0.011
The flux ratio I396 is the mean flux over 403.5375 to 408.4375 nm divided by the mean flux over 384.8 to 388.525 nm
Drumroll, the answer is 1.5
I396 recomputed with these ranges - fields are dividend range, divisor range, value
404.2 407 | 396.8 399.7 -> 1.31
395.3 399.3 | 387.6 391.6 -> 0.99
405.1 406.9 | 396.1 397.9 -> 2.00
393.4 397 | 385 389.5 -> 0.99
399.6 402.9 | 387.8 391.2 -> 1.49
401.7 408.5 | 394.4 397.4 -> 1.58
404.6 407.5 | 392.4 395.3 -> 1.67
